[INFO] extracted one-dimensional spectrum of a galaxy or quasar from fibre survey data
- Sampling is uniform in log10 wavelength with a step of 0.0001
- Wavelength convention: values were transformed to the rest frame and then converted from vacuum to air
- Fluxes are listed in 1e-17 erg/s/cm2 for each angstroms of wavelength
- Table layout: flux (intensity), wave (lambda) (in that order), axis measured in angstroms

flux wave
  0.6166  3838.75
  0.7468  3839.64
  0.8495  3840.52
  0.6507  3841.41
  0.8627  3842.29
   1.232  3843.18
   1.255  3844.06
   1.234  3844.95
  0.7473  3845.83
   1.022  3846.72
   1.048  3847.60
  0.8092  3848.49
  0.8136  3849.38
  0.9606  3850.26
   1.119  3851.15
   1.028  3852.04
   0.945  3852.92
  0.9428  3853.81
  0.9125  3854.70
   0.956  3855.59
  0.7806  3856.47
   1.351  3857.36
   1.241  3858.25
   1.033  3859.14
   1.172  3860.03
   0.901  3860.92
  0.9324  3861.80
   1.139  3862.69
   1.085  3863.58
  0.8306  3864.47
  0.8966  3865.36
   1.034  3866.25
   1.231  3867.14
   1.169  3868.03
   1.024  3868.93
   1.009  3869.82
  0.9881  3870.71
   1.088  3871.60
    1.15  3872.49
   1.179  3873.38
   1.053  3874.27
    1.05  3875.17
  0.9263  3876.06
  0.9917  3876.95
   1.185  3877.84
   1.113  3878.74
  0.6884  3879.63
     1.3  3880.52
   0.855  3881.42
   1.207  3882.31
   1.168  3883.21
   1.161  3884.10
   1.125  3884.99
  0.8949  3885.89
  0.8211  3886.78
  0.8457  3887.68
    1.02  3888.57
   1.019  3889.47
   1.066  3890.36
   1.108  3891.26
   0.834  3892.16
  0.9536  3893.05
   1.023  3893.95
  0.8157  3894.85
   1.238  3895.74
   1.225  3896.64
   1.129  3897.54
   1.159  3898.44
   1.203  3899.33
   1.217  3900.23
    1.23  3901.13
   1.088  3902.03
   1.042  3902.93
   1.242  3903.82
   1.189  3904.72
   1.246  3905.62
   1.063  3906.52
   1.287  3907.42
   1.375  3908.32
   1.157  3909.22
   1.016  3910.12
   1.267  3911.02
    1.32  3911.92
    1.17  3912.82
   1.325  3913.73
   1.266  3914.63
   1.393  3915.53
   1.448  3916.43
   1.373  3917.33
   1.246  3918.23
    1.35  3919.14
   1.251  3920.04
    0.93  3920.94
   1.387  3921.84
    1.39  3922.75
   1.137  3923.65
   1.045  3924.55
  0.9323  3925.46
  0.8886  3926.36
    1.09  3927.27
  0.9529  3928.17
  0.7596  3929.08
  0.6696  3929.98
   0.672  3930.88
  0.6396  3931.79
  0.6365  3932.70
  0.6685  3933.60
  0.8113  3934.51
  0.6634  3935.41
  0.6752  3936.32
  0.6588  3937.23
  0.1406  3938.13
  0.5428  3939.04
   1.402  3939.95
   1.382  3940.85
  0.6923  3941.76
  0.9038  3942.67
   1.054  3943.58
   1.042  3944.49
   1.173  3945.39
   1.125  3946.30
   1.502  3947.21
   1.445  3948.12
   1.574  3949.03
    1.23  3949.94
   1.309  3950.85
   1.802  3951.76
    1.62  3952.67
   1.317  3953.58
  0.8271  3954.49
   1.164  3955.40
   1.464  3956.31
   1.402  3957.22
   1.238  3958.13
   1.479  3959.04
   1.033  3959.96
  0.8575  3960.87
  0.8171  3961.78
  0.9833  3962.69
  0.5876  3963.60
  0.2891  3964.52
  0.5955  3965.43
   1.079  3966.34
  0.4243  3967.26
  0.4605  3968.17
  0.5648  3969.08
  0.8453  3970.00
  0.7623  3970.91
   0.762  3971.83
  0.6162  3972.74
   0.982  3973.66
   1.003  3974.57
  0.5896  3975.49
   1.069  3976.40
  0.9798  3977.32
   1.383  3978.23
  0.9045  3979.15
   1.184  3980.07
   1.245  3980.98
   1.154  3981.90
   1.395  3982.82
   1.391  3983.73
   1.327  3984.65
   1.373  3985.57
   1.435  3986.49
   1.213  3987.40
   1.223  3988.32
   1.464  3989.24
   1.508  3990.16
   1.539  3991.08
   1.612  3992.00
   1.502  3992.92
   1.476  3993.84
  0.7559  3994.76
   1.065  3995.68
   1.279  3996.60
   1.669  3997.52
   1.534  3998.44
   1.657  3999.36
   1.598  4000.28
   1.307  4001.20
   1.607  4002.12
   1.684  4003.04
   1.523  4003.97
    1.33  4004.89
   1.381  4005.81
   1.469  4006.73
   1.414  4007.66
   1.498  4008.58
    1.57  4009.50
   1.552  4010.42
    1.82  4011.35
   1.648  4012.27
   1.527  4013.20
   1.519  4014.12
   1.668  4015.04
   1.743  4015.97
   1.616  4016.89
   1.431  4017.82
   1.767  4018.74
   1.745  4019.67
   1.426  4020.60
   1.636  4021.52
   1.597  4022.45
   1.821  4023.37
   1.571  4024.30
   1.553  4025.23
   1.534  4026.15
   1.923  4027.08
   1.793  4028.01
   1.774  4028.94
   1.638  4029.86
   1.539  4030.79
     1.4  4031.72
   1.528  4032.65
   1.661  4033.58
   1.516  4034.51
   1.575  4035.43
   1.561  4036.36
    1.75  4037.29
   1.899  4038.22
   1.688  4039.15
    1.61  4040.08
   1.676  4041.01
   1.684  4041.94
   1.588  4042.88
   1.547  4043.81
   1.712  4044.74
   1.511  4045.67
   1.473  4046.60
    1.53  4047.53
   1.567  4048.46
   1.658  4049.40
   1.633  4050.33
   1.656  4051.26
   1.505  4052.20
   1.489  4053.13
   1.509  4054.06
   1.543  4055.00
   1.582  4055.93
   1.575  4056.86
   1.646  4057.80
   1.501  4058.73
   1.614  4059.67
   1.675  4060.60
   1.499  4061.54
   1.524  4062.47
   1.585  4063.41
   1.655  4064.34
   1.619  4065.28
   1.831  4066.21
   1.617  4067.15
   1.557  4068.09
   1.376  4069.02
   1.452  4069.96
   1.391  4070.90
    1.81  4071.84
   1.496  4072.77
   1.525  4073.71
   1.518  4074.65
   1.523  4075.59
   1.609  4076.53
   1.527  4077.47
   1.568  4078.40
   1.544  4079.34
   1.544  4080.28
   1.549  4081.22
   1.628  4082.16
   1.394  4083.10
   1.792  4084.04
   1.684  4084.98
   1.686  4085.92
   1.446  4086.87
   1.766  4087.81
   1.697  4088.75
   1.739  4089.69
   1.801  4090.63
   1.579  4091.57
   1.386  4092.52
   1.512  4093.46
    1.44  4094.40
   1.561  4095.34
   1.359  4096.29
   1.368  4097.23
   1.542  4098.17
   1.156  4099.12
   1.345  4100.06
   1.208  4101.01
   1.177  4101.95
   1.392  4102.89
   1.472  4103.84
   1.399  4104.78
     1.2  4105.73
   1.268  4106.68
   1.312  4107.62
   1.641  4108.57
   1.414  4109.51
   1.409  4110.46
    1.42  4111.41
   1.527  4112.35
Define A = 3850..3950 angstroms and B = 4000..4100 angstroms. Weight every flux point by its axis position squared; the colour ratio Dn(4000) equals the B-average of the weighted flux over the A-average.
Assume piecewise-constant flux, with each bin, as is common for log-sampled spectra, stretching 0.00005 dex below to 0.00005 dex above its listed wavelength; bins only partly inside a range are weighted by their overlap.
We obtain 1.61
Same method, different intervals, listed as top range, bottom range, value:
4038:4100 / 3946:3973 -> 1.60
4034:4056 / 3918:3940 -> 1.91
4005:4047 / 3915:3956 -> 1.58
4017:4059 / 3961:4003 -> 1.48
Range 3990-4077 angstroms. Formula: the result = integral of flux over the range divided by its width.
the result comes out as 1.57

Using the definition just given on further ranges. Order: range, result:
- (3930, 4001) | 1.08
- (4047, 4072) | 1.57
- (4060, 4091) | 1.59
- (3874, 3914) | 1.1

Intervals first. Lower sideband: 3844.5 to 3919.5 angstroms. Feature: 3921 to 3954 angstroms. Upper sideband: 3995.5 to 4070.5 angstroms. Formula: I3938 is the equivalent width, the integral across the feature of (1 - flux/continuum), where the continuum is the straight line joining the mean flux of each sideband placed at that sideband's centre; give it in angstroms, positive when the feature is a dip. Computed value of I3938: 6.4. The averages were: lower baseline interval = 1.09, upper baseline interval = 1.58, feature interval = 1.02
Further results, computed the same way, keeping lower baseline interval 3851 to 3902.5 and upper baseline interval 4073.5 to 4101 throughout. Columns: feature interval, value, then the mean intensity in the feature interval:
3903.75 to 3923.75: -2.1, 1.26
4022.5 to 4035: -2.1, 1.63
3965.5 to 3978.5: 4.7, 0.808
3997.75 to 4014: -2.3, 1.54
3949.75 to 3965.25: 1.3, 1.13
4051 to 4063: -0.8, 1.56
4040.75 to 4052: -1.2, 1.6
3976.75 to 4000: -0.4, 1.33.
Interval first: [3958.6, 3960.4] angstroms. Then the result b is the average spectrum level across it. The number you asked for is 1.25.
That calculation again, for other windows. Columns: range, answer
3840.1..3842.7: 0.786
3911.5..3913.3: 1.24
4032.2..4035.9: 1.57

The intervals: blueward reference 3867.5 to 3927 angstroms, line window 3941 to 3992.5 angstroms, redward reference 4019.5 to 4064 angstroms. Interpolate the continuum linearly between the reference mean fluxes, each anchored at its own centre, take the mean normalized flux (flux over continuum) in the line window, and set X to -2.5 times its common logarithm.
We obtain 0.22 mag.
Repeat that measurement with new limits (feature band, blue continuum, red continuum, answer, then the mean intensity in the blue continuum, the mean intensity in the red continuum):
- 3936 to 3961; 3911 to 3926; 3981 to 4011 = 0.145 mag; 1.25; 1.42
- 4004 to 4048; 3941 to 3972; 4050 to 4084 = -0.170 mag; 1.05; 1.57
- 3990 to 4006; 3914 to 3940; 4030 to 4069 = -0.092 mag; 0.961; 1.6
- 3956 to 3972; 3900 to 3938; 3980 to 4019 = 0.425 mag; 1.07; 1.46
